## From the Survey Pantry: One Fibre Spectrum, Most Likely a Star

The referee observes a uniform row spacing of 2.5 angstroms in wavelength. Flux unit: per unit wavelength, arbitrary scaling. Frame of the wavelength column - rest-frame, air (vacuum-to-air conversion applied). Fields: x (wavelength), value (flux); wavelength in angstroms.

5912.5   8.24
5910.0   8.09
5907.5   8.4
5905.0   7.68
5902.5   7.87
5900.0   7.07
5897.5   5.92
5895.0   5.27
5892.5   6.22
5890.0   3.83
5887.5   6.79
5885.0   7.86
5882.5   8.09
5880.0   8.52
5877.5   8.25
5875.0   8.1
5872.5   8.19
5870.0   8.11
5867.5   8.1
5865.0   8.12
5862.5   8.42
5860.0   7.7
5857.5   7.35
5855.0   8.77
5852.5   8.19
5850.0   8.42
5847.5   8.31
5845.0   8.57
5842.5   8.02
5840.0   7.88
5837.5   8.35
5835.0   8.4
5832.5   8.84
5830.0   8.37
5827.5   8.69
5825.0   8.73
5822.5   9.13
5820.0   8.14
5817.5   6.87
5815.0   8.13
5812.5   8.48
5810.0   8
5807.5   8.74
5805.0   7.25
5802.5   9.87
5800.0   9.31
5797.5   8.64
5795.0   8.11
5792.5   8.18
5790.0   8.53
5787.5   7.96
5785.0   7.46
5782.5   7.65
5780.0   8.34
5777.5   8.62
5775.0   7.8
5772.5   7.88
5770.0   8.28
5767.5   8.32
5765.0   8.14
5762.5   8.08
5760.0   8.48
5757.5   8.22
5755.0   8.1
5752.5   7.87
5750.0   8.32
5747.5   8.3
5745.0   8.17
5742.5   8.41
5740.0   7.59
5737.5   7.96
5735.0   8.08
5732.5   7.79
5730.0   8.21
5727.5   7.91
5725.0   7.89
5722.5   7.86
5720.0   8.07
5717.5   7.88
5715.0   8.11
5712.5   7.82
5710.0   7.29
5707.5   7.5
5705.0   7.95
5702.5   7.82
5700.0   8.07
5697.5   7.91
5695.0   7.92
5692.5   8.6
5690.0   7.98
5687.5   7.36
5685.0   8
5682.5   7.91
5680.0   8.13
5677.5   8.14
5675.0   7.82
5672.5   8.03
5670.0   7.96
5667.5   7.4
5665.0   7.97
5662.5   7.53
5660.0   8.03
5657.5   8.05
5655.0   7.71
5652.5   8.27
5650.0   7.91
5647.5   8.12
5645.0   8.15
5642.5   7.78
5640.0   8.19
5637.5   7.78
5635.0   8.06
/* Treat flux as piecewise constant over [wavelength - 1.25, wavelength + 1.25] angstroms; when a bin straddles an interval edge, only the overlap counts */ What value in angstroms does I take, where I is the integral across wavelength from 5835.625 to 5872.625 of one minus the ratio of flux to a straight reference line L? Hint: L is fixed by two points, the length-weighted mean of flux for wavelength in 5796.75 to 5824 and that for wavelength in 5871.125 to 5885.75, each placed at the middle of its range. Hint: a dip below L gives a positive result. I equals 0.4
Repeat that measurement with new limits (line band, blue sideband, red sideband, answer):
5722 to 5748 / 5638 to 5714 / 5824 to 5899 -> -0.4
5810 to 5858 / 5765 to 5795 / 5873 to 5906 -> -4.6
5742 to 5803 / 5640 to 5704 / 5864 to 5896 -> -4.8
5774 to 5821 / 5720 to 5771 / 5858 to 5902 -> -2.5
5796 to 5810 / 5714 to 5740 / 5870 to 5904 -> -2.1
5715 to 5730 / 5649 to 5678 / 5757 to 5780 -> 0.2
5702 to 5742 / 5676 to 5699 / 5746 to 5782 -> 1.0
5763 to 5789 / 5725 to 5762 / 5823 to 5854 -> 0.5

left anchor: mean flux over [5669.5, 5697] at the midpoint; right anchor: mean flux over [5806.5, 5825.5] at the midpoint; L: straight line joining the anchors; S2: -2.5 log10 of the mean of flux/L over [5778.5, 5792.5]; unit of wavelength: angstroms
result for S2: 0.02 mag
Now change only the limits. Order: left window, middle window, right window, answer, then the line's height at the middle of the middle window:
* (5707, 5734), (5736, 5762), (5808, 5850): -0.02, 7.98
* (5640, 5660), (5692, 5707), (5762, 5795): 0.01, 8.04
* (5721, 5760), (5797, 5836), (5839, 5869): -0.05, 8.12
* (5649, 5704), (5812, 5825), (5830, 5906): -0.06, 7.77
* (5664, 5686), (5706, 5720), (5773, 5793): 0.03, 7.97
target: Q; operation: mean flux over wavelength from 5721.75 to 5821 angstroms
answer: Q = 8.15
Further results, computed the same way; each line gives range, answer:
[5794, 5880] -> 8.31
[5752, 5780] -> 8.18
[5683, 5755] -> 7.95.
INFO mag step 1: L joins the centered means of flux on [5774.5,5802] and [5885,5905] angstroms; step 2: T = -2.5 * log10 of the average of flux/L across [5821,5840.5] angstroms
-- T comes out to -0.142 mag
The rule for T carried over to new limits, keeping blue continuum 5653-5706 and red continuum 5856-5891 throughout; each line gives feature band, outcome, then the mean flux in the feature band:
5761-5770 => -0.051 mag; 8.2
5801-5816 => -0.087 mag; 8.43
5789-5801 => -0.099 mag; 8.54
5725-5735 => -0.015 mag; 7.97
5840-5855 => -0.077 mag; 8.31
